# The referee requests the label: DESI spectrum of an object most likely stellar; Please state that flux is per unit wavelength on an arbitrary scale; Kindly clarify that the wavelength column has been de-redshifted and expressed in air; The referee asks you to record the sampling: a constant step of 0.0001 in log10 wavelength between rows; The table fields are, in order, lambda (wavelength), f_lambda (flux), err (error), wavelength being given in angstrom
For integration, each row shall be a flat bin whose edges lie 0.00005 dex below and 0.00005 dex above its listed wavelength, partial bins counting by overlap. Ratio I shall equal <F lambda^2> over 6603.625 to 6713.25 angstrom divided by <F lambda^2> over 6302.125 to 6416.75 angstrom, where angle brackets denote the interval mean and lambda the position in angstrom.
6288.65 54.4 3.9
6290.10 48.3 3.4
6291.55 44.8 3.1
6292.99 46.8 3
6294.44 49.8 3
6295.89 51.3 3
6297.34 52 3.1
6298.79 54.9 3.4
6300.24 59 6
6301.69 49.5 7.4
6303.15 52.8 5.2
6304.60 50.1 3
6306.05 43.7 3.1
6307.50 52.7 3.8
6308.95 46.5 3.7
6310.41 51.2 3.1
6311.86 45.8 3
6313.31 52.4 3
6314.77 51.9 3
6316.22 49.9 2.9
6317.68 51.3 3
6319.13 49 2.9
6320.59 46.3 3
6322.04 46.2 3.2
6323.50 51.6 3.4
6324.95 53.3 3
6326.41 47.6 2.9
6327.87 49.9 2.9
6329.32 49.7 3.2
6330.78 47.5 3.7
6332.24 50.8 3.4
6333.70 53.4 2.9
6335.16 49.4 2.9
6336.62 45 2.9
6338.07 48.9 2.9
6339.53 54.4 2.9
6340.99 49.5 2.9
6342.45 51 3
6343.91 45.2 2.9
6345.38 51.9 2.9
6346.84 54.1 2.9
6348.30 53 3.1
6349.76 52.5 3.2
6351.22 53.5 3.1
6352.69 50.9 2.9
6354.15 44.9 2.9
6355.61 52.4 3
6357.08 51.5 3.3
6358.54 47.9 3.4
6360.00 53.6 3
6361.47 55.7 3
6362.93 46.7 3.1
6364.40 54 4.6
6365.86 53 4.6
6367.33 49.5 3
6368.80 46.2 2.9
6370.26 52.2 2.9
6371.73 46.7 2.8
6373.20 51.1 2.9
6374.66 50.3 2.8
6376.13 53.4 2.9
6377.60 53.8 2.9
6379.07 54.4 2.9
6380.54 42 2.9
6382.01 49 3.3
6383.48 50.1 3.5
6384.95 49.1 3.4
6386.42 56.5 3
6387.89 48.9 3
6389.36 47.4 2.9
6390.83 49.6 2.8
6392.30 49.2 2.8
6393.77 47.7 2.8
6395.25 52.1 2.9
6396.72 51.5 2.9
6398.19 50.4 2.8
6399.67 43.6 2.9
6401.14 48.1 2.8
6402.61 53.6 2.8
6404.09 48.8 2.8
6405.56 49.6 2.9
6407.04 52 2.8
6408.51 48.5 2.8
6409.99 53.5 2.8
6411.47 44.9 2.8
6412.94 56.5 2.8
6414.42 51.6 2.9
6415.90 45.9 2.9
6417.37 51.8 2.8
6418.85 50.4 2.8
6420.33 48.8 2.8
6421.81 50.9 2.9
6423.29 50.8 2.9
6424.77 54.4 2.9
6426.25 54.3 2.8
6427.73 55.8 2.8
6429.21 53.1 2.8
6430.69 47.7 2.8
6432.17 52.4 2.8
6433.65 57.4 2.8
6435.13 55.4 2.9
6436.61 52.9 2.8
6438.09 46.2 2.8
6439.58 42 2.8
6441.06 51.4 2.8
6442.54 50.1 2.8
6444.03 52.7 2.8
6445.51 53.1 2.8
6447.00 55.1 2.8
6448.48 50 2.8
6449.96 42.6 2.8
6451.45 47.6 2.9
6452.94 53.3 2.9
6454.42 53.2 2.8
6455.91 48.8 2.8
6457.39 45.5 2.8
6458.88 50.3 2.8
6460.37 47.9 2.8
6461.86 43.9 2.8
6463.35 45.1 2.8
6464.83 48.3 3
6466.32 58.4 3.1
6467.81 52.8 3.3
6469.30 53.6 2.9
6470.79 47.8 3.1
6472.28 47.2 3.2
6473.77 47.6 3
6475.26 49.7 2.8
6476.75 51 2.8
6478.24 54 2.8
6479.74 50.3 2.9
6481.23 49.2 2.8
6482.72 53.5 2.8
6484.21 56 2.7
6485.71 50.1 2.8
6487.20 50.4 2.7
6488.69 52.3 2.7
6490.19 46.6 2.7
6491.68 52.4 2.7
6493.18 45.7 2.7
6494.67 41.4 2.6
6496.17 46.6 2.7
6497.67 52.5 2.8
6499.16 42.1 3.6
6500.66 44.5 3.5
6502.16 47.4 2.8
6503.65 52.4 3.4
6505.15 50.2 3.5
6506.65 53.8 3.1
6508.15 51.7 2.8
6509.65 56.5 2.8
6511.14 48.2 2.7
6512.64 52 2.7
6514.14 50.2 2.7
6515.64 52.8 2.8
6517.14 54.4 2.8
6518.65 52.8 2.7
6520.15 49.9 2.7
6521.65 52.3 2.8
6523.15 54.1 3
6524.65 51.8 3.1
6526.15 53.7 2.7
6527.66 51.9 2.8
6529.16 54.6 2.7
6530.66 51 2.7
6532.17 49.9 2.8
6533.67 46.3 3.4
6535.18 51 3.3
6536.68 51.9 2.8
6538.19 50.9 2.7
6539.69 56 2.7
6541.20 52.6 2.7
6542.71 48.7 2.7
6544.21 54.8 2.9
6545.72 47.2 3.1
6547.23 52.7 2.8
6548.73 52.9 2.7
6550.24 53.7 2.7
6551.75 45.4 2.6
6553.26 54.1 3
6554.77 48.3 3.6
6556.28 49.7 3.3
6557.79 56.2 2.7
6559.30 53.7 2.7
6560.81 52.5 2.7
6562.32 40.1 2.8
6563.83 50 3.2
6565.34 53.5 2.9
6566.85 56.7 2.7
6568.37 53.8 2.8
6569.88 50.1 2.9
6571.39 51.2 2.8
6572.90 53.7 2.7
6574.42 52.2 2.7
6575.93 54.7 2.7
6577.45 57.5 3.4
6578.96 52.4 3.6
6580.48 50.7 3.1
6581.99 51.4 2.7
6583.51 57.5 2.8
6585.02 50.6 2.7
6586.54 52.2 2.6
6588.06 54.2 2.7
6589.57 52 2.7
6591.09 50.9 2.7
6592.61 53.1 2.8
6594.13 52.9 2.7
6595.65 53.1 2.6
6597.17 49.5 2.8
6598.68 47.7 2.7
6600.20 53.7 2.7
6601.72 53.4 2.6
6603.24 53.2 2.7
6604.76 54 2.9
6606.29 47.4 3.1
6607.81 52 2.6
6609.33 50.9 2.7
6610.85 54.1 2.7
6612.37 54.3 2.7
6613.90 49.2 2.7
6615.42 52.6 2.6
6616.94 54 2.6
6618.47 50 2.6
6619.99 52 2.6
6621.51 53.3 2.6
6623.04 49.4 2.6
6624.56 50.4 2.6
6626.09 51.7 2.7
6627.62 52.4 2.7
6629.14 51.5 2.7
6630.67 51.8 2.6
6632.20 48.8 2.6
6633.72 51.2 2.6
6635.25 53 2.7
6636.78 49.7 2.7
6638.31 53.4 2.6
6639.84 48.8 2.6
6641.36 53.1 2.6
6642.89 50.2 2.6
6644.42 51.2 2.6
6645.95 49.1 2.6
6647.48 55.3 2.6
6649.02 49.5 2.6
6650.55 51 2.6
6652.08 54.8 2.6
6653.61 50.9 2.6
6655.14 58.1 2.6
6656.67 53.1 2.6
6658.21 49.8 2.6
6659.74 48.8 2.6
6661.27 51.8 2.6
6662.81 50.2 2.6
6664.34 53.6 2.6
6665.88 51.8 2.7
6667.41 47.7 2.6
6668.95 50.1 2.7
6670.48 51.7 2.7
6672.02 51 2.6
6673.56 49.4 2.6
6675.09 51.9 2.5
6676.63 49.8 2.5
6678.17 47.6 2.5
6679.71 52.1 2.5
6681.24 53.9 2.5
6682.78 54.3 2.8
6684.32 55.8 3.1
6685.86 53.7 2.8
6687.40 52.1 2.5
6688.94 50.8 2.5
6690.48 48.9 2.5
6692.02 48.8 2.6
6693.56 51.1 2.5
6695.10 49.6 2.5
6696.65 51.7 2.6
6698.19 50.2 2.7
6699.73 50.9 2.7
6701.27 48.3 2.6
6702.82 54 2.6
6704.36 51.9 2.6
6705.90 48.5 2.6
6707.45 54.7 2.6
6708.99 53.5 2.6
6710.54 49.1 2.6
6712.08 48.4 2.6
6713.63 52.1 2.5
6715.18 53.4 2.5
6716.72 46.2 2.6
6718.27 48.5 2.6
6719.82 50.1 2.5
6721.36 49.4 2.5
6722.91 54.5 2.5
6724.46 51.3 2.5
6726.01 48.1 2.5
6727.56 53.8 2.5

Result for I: 1.1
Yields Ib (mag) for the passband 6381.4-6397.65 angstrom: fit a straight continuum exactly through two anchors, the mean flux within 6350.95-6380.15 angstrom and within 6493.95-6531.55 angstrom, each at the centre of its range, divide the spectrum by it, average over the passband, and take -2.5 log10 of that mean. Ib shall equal 0.02 mag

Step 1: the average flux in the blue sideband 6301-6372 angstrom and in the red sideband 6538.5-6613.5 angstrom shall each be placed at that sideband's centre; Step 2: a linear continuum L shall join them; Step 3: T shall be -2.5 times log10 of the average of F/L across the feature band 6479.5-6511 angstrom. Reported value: 0.04 mag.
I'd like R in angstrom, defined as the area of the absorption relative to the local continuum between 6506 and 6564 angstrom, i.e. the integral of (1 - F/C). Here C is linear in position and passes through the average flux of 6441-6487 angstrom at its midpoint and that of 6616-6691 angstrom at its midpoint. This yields -0.9 angstrom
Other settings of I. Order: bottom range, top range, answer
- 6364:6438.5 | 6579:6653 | 1.09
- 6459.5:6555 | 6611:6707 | 1.06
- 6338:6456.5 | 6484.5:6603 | 1.06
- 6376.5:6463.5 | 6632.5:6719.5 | 1.10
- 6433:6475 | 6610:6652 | 1.09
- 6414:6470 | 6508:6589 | 1.06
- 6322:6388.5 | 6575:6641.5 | 1.11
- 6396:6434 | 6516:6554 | 1.05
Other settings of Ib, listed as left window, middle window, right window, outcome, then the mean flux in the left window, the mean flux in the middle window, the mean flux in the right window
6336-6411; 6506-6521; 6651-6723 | -0.03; 50.3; 52.2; 51.2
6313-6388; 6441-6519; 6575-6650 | 0.02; 50.4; 50.1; 51.9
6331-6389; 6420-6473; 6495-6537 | 0.00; 50.6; 50.6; 50.8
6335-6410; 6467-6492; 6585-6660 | 0.00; 50.3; 50.8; 51.8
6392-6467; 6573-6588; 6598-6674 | -0.04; 50.4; 53.3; 51.5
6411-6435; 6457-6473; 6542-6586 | 0.06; 51.9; 49.2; 51.9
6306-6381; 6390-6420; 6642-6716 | 0.01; 50.3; 49.9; 51.4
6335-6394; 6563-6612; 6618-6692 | -0.03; 50.4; 52.5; 51.5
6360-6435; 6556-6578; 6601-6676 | -0.02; 50.8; 52.4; 51.6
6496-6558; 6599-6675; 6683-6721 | -0.01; 51.2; 51.6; 51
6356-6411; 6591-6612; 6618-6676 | -0.02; 50.3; 51.9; 51.4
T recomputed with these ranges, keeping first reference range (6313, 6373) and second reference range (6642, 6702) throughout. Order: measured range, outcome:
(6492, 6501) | 0.11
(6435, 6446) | 0.01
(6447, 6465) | 0.05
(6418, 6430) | -0.04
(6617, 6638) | 0.00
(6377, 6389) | 0.00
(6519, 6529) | -0.03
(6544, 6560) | -0.01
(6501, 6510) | -0.01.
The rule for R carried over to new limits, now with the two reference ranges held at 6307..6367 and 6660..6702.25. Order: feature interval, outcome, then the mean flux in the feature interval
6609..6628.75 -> -0.37 angstrom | 51.9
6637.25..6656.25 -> -0.42 angstrom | 52.1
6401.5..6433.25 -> -0.44 angstrom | 51.2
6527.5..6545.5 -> -0.26 angstrom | 51.5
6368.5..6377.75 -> -0.01 angstrom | 50.6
